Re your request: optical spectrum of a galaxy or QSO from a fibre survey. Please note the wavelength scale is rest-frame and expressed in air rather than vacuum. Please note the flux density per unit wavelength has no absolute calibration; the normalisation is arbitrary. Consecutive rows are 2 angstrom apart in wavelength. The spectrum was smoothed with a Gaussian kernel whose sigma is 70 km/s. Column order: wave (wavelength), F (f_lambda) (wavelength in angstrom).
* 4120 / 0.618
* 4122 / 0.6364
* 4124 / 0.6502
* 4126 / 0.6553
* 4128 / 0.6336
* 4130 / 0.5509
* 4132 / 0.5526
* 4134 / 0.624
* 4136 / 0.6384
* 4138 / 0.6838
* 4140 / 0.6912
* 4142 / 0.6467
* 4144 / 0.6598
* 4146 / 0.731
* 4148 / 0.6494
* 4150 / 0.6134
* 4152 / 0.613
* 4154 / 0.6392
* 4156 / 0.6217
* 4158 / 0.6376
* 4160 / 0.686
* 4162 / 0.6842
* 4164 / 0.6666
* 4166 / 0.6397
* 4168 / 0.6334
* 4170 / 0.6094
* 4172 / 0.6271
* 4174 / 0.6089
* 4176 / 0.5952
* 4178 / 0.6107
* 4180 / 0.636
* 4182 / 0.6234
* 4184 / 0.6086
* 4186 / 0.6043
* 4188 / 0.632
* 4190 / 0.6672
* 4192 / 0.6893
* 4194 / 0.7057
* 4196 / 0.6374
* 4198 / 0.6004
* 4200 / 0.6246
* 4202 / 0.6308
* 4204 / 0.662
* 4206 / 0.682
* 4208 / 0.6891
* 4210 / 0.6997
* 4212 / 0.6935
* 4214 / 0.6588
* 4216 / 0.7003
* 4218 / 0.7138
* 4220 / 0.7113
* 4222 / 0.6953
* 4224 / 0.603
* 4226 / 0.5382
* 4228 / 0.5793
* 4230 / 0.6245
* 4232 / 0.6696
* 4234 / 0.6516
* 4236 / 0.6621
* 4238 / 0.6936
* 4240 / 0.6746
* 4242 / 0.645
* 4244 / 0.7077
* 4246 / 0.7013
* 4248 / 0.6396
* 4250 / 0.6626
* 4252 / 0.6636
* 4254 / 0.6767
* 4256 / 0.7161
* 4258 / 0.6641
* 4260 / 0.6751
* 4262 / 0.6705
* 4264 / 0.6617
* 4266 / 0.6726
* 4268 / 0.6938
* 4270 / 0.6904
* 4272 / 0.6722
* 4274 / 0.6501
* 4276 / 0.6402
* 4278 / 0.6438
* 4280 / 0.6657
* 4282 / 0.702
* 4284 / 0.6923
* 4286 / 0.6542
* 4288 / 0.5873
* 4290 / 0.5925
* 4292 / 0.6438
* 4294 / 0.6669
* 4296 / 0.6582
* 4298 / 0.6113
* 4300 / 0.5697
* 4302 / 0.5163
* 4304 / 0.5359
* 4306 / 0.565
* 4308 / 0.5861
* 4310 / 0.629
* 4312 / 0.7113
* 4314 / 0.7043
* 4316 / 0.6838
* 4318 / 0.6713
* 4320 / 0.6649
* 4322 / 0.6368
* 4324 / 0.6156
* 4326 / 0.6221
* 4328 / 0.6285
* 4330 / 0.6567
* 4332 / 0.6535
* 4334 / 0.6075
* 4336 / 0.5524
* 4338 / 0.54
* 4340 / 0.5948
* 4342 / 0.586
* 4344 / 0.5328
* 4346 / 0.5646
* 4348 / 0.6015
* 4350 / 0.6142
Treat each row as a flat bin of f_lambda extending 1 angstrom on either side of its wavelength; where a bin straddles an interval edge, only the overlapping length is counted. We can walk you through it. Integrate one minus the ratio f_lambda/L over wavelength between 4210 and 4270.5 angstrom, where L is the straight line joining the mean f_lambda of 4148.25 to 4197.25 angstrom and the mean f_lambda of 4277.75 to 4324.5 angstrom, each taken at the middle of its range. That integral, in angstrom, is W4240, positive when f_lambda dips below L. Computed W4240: -3.05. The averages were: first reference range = 0.637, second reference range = 0.634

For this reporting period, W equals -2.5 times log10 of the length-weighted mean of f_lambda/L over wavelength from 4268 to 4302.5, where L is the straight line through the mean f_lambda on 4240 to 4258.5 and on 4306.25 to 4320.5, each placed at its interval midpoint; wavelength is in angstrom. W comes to 0.04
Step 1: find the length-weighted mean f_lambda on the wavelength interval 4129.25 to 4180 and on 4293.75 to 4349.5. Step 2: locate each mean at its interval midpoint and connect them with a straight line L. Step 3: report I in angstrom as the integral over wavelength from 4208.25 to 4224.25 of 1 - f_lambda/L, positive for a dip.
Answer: -1.5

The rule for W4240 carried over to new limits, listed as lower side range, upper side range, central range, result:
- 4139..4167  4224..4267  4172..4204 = 1.2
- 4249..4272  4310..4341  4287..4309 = 2.0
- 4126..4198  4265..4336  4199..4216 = -0.8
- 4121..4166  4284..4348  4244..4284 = -3.2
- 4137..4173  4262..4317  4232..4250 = -0.7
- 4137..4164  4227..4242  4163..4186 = 1.2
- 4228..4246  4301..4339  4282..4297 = -0.2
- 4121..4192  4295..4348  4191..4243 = -2.6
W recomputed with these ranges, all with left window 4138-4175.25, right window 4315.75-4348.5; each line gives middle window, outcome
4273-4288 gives -0.06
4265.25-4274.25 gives -0.09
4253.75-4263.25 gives -0.09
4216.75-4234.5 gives -0.02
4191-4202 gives -0.02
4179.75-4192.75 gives 0.01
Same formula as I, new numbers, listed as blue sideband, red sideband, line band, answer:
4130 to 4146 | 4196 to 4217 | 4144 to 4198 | 0.9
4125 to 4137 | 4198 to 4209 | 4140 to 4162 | -1.1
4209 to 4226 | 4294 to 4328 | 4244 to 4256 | -0.3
